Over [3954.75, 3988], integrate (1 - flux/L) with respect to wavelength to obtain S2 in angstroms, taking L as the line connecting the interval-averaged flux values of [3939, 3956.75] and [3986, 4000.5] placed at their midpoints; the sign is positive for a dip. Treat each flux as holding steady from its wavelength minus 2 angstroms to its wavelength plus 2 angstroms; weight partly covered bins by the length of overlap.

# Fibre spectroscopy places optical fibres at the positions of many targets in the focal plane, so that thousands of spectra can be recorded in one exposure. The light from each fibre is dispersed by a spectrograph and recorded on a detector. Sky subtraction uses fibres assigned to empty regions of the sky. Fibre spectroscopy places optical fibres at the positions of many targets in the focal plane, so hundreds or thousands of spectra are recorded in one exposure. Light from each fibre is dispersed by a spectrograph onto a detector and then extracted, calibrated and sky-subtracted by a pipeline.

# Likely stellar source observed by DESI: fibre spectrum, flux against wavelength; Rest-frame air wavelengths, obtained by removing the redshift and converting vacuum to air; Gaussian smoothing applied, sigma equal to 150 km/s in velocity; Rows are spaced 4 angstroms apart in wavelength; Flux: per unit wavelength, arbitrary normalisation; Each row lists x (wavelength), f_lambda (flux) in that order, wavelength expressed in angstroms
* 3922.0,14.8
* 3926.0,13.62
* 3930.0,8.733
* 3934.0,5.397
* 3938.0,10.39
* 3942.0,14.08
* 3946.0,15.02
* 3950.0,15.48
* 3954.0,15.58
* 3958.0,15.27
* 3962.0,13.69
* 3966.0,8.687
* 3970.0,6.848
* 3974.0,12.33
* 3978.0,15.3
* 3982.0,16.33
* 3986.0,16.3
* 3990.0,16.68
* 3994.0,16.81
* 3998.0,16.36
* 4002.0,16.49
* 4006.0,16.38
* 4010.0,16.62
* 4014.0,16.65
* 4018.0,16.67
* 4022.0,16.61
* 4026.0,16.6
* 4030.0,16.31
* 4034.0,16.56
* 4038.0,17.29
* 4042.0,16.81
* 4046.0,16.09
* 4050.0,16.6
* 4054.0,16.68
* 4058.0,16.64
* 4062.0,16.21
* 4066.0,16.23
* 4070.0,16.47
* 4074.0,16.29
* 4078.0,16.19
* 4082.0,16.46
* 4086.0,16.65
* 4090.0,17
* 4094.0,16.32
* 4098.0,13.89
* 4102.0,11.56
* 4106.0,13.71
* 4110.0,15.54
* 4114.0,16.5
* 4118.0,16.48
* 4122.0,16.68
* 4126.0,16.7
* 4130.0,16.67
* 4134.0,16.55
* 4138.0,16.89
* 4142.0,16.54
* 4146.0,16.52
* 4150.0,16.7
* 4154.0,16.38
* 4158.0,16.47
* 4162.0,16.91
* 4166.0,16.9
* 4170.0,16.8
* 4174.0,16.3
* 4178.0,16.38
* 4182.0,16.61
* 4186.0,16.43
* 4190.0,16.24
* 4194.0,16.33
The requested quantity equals 5.4 angstroms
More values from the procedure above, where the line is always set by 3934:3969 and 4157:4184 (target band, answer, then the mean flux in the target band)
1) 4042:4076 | -3.96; 16.4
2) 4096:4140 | 0.51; 15.6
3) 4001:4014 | -2.53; 16.5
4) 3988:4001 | -2.86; 16.6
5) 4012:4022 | -1.90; 16.6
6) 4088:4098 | -0.53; 16.1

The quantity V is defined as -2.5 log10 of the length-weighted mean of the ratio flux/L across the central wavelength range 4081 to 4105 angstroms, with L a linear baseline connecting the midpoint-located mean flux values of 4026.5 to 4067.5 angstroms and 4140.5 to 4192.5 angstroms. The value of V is 0.09 mag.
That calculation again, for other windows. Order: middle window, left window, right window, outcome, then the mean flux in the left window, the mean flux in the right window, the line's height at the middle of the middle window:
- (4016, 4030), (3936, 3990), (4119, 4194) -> -0.143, 13.6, 16.6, 14.5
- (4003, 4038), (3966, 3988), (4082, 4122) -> -0.197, 13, 15.4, 13.8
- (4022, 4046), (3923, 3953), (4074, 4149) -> -0.173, 12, 16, 14.2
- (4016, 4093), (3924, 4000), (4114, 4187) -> -0.112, 13.3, 16.6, 14.9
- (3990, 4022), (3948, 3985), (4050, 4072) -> -0.134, 13.4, 16.5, 14.7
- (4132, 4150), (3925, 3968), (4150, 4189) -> -0.040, 12.3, 16.6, 16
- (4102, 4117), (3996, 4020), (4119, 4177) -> 0.122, 16.5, 16.6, 16.6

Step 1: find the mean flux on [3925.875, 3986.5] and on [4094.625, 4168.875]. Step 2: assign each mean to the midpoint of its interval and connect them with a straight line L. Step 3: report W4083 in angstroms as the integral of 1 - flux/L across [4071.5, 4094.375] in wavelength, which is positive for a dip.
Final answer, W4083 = -2.2 angstroms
